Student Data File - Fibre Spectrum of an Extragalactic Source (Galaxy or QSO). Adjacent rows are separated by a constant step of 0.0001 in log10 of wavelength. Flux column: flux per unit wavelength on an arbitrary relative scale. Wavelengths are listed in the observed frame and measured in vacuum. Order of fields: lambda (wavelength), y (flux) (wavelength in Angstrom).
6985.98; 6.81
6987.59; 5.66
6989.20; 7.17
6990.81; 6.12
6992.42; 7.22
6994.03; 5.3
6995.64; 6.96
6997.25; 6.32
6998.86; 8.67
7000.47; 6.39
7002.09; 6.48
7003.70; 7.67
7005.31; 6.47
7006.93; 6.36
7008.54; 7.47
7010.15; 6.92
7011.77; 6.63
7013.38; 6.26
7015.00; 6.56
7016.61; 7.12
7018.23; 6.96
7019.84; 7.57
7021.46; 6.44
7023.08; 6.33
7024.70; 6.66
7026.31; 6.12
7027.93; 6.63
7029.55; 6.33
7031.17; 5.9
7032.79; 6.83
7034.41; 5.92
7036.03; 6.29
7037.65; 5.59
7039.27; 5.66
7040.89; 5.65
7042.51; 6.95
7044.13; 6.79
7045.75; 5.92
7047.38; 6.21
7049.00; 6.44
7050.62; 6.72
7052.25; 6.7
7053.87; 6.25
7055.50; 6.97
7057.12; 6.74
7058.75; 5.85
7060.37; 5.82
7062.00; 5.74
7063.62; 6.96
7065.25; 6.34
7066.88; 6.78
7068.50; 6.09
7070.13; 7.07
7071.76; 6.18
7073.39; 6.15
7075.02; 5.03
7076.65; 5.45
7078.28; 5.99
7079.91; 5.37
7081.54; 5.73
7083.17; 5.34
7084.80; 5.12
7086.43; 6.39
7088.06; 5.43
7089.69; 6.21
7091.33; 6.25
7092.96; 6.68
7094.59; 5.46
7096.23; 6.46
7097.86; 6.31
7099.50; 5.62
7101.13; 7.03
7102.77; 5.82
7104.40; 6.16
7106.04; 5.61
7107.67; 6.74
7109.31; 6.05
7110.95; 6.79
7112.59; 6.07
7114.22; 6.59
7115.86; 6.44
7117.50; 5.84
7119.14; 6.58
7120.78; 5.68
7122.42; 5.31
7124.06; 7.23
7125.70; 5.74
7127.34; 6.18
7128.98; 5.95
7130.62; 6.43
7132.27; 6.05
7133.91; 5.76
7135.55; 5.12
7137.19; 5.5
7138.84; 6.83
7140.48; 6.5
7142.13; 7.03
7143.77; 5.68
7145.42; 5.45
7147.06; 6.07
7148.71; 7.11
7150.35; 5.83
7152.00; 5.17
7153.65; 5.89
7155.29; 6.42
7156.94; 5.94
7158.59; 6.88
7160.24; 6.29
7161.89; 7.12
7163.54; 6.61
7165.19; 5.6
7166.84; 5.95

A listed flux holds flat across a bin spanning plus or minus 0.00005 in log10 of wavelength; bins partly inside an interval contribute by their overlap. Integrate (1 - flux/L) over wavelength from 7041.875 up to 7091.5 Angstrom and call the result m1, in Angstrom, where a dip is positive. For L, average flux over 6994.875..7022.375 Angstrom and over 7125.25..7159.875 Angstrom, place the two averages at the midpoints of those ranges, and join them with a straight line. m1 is 2.9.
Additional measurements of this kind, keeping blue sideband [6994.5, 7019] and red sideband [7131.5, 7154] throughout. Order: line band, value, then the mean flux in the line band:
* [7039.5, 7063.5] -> 0.9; 6.34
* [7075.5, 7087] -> 1.4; 5.59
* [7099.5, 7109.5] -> 0.1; 6.2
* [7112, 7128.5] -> -0.1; 6.17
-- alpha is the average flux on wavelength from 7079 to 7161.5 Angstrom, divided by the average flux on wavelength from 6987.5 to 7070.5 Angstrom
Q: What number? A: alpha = 0.9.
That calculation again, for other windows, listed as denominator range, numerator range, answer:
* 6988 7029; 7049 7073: 0.96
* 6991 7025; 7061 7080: 0.90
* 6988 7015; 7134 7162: 0.91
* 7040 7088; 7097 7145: 1.00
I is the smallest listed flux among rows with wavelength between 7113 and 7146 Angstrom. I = 5.12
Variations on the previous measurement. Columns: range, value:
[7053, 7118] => 5.03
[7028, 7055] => 5.59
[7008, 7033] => 5.9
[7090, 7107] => 5.46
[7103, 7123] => 5.31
